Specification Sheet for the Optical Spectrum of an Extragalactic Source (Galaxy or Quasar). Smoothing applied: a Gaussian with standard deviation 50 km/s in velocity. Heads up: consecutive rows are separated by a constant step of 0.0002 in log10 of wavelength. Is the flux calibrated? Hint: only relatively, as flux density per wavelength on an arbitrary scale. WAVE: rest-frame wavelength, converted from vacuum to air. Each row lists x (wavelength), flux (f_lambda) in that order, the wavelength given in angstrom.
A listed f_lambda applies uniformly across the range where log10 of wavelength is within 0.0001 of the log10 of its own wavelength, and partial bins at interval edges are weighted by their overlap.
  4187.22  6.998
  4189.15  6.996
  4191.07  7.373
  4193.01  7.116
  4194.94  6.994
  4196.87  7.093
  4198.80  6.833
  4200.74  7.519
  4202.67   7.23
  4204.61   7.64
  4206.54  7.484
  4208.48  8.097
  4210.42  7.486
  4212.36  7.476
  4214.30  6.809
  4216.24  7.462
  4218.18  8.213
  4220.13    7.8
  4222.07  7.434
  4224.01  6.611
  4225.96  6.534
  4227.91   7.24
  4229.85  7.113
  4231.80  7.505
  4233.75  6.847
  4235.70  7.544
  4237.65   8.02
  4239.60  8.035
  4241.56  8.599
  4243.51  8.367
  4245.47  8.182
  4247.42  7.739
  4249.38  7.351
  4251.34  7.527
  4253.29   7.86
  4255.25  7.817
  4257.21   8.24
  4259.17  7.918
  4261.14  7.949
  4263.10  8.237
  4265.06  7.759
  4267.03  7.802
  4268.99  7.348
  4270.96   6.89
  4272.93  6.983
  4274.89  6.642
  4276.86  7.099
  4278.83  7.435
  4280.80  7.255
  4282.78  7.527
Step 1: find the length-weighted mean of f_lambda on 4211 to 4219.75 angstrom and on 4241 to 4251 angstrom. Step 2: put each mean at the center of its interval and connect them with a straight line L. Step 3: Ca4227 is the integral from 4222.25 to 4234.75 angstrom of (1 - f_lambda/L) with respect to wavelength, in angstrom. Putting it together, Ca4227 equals 1.1 angstrom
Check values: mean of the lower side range 7.51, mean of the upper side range 7.99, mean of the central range 7.01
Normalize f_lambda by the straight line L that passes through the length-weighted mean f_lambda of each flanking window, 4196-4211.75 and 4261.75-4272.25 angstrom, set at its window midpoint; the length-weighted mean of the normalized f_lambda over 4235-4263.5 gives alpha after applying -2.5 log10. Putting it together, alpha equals -0.06 mag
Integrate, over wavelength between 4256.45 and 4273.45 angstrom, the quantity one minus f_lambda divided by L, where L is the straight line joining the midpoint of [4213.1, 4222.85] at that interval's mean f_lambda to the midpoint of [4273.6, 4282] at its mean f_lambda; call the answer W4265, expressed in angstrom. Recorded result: -1.1 angstrom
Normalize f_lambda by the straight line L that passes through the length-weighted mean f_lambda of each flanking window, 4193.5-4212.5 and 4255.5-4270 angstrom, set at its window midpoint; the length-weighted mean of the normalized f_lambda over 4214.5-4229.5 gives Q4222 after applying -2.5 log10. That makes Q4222 0.04 mag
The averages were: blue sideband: 7.38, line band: 7.29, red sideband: 7.89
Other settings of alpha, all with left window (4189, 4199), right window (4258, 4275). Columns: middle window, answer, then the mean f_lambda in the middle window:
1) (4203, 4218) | -0.05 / 7.52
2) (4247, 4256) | -0.03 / 7.65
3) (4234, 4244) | -0.09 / 8.01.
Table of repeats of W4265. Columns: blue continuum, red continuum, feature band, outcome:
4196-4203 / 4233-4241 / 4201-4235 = 0.3 angstrom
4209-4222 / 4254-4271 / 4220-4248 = 0.4 angstrom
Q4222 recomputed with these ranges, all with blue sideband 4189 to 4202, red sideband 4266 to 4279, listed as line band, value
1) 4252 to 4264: -0.12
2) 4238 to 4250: -0.13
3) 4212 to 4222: -0.06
